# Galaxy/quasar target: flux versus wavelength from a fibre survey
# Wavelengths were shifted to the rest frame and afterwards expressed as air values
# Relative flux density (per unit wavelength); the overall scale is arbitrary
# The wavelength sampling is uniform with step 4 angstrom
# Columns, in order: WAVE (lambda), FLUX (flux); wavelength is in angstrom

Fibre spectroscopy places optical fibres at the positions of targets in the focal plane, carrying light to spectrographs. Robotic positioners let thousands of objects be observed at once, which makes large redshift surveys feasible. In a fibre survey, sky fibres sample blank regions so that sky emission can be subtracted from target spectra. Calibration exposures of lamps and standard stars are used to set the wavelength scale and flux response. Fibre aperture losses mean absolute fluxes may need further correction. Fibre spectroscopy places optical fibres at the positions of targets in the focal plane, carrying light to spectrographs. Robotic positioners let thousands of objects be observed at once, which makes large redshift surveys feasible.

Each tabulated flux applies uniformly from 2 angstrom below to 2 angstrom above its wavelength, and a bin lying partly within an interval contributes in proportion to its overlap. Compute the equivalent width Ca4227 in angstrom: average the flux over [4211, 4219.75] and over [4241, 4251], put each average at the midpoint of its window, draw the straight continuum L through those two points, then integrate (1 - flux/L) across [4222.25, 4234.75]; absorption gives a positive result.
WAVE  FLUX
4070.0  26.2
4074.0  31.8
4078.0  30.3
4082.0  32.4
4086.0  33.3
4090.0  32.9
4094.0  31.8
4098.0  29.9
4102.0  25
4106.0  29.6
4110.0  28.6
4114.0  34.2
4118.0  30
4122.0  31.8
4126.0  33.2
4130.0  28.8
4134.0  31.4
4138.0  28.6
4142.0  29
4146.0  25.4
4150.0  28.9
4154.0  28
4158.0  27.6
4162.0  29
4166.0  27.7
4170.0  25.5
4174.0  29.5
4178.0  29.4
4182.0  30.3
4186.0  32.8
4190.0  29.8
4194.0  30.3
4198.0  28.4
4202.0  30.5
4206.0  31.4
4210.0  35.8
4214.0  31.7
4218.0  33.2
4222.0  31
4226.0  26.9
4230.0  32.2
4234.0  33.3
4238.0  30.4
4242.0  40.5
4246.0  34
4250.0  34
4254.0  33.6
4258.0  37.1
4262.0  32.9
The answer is 1.3 angstrom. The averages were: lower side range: 32.8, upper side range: 36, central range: 30.6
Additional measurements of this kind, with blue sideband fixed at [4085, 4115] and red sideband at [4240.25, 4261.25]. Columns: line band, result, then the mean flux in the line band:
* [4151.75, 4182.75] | 4.2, 28.3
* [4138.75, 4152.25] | 1.8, 27.8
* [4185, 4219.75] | 2.5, 31.5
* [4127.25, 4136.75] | 0.4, 30.2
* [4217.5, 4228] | 1.4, 30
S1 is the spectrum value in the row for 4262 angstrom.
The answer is 32.9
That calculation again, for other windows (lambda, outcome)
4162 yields 29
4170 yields 25.5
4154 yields 28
